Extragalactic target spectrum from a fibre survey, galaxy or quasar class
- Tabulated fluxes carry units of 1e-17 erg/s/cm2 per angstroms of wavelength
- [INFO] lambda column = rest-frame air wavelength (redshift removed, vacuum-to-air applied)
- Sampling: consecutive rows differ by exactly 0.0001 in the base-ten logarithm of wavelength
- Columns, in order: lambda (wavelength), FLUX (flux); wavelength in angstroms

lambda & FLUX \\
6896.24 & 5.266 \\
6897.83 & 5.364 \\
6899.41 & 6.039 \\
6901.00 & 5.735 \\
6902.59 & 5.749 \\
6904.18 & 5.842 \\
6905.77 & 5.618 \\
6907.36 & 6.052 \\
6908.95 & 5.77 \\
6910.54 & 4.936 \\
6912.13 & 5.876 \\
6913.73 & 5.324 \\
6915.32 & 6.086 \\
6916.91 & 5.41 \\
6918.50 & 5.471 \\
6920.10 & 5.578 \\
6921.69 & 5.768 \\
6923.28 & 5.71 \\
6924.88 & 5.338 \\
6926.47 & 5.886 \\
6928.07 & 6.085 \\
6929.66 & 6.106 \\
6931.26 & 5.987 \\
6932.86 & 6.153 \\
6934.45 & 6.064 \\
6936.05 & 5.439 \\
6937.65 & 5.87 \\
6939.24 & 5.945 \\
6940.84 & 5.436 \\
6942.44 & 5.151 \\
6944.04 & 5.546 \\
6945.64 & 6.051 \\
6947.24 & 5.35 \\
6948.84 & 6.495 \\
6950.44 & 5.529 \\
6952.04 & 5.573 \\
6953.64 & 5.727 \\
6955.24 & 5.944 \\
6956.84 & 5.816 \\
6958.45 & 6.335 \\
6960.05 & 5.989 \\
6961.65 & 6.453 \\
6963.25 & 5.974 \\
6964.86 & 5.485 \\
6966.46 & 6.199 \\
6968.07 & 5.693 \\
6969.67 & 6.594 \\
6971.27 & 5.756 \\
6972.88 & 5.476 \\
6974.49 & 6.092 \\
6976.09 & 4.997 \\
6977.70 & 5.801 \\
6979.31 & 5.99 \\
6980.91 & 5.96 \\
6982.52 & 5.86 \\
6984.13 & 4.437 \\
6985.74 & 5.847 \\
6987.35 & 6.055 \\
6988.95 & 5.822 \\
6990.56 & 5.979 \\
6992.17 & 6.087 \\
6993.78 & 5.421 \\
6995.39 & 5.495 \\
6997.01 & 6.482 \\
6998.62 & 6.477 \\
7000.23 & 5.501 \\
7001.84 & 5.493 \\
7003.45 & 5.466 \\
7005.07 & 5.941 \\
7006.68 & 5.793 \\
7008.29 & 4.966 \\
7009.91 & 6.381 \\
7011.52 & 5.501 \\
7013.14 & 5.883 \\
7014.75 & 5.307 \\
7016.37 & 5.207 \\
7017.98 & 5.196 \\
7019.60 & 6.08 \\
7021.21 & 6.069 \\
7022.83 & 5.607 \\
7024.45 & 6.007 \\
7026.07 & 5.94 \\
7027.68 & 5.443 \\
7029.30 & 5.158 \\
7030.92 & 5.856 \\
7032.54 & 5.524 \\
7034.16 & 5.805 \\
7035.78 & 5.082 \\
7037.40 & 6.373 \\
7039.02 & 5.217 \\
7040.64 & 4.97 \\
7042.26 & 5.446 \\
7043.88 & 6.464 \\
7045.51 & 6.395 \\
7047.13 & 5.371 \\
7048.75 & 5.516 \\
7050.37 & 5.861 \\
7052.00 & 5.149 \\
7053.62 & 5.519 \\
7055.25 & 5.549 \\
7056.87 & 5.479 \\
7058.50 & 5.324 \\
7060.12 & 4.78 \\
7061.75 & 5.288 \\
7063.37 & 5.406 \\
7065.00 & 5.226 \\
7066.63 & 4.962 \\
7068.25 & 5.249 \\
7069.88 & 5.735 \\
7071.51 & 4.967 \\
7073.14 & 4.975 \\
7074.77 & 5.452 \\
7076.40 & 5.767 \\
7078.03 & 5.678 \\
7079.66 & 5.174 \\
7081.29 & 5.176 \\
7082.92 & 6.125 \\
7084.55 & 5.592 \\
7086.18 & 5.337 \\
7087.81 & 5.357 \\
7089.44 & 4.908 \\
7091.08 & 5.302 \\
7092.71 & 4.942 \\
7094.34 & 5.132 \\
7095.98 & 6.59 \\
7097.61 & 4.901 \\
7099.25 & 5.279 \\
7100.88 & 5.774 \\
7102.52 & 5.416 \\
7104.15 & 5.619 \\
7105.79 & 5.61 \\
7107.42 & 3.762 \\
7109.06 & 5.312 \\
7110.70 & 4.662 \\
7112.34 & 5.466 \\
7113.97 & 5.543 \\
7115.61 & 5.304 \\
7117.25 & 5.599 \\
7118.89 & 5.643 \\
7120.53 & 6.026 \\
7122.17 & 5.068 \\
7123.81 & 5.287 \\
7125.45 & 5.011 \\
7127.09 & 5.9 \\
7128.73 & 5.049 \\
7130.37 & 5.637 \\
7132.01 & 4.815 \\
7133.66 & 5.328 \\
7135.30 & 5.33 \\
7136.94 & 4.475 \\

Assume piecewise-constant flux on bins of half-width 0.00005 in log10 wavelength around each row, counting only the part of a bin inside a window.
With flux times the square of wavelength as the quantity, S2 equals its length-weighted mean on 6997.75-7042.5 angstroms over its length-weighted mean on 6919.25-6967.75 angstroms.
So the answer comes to 0.99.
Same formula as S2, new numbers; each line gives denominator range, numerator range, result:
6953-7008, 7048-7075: 0.93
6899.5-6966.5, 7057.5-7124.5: 0.97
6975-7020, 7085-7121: 0.97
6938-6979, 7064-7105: 0.96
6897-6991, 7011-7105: 0.98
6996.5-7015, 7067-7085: 0.96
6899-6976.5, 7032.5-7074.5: 0.97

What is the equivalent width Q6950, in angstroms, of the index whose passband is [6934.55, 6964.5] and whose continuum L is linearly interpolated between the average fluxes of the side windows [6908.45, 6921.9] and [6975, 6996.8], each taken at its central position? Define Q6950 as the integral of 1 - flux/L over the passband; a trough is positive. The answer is -1.0 angstroms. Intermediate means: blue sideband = 5.57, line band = 5.81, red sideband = 5.7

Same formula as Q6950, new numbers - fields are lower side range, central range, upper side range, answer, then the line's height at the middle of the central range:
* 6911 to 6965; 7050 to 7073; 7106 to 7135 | 0.6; 5.44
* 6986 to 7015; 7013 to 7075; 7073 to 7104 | 1.2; 5.61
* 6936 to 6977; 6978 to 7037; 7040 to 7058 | 0.0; 5.7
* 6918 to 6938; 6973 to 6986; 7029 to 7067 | 0.2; 5.67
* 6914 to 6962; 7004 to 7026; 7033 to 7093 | -0.5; 5.57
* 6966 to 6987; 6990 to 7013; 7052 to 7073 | -0.7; 5.61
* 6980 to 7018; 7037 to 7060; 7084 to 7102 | -0.2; 5.53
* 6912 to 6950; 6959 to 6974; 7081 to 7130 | -0.8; 5.67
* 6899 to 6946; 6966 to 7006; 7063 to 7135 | -1.5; 5.59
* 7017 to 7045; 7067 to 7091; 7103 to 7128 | 0.4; 5.47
